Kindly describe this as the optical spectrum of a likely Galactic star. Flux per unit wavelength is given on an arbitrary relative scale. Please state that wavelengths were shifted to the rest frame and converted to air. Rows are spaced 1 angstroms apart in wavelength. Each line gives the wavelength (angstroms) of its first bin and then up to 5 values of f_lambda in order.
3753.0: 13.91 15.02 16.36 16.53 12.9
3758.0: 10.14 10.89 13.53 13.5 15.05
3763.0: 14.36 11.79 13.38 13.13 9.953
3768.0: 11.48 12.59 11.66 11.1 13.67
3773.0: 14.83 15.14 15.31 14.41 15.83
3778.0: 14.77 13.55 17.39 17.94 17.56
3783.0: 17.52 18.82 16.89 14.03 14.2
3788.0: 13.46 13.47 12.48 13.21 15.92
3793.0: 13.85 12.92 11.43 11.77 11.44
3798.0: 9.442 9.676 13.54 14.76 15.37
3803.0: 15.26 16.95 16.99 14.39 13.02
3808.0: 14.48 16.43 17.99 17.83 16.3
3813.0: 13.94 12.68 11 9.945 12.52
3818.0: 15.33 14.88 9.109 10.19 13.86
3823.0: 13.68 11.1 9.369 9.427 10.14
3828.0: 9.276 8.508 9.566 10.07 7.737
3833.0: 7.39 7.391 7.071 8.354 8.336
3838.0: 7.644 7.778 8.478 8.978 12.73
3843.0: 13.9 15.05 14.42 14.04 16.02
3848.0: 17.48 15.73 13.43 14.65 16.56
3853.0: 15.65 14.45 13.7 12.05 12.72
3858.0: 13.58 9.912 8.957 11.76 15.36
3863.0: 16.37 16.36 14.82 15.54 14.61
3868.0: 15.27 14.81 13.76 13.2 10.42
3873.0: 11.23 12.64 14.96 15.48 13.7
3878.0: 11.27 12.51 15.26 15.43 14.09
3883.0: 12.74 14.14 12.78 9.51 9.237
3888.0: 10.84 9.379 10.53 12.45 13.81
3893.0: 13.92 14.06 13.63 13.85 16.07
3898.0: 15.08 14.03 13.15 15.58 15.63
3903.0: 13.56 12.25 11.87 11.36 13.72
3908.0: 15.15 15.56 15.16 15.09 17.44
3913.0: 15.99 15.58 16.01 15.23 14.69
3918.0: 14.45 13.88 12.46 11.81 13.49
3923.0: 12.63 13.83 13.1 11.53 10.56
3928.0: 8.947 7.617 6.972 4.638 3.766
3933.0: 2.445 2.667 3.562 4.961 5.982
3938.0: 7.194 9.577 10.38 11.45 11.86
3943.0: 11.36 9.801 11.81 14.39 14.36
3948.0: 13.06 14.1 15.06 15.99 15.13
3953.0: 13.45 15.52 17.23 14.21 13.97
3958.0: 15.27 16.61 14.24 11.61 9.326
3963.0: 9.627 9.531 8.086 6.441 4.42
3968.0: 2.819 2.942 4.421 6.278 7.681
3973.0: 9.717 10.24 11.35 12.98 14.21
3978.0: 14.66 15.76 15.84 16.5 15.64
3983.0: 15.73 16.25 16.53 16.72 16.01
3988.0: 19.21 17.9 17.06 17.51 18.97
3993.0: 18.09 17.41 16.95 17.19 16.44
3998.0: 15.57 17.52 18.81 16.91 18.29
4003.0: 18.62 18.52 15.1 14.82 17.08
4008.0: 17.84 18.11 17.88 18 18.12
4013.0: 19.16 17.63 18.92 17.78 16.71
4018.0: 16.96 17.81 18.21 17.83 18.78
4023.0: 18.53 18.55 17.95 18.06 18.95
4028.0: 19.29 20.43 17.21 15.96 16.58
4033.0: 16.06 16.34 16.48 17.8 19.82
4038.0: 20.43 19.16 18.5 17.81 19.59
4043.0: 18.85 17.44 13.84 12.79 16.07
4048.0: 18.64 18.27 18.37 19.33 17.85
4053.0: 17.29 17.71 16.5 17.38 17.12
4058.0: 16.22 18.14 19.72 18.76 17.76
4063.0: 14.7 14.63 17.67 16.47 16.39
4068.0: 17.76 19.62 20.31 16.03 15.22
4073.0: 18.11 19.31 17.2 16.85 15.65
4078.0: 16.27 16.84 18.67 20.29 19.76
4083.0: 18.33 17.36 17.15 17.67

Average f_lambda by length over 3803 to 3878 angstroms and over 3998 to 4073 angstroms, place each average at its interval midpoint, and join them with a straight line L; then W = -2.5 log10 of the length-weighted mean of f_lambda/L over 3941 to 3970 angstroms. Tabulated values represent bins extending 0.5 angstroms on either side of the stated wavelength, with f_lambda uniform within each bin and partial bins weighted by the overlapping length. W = 0.31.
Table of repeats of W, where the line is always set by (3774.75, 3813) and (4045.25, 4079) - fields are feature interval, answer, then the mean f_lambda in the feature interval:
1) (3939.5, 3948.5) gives 0.32 mag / 12.1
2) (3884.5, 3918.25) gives 0.15 mag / 13.7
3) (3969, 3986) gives 0.29 mag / 12.6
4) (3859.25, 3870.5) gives 0.09 mag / 14.2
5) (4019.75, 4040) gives -0.07 mag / 18.1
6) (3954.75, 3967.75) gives 0.40 mag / 11.3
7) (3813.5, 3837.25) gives 0.41 mag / 10.3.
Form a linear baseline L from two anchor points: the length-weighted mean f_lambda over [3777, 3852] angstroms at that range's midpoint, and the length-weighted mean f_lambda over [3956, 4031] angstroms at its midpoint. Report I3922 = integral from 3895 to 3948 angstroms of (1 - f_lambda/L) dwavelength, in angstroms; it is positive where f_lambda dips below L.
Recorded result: 9.13 angstroms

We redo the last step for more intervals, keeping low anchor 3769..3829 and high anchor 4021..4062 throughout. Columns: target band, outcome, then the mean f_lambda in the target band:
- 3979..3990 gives 0.2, 16.6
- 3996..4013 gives -0.2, 17.4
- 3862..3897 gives 3.9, 13.4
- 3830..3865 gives 5.8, 12.2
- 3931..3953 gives 8.5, 9.91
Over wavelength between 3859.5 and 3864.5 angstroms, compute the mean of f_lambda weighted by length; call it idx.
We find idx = 13.8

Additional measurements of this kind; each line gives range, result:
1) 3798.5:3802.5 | 13.3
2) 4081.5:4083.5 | 19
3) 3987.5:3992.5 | 18.1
